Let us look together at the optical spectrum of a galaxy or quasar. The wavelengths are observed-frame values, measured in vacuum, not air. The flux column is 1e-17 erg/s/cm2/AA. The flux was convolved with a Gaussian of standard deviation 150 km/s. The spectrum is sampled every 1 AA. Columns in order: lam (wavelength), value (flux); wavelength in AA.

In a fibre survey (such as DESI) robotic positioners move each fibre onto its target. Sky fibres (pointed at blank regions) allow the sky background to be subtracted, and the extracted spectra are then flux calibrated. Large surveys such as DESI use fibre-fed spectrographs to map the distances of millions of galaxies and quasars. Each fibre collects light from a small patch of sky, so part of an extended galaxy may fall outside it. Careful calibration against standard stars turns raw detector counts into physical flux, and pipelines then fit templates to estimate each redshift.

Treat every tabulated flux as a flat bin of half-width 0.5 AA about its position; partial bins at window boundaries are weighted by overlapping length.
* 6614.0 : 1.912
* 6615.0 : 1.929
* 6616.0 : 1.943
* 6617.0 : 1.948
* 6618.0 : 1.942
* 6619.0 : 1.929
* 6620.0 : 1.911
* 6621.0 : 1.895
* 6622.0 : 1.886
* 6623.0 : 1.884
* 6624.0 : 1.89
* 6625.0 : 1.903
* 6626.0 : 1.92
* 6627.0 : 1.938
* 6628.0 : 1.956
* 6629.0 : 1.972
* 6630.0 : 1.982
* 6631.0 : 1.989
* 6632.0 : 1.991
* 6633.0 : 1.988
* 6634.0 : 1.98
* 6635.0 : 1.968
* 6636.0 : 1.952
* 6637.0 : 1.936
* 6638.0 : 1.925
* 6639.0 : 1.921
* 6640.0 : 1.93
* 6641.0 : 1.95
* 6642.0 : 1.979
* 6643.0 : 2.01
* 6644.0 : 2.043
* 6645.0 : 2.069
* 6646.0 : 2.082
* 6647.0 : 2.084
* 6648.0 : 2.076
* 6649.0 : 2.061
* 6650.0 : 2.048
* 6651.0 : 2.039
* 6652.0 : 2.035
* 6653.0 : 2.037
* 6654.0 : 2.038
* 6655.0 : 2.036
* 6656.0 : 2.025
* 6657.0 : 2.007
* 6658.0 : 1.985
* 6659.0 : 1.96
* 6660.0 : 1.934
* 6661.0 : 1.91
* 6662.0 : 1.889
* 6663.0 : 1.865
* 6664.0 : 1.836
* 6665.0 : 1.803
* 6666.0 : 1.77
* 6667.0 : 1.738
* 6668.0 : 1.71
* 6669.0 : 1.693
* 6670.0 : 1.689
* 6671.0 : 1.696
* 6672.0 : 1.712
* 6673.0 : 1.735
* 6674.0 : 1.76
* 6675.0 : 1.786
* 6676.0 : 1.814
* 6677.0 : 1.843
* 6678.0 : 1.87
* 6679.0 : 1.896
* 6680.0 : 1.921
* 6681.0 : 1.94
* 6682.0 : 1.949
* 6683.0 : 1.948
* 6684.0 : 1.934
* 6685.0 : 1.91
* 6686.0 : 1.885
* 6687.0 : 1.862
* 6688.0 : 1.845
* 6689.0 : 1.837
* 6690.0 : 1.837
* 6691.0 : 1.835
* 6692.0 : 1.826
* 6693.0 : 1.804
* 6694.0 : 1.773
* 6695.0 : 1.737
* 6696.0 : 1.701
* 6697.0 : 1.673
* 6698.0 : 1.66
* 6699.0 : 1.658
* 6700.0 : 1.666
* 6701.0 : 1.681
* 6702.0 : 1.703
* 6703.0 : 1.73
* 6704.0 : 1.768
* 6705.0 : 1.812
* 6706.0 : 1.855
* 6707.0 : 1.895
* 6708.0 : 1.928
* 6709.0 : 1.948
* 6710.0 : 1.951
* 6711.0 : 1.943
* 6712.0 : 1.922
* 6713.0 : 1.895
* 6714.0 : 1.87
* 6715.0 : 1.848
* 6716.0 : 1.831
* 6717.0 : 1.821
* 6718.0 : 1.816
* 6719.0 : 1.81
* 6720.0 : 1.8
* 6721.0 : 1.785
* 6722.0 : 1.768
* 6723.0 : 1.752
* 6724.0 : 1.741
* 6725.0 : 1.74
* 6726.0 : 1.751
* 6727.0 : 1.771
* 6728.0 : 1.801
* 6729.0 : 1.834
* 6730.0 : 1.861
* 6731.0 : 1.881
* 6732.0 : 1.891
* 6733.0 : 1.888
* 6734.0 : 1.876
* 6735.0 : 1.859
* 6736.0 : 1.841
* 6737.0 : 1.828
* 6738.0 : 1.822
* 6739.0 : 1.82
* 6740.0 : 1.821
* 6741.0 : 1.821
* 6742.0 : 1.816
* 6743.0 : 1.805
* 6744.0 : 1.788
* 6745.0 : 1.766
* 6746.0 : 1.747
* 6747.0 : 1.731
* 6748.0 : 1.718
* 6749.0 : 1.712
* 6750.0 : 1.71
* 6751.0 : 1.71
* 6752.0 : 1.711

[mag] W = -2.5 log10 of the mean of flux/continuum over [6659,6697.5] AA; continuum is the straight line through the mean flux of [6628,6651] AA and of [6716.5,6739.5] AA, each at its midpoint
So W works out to 0.06 mag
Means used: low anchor 2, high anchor 1.82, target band 1.82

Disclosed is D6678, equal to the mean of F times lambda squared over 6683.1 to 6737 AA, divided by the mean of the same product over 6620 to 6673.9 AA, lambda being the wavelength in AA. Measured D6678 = 0.96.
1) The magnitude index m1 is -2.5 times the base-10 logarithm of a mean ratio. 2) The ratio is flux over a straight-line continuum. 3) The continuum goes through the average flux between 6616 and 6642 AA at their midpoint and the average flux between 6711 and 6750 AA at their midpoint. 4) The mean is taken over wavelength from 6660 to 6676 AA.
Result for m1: 0.07 mag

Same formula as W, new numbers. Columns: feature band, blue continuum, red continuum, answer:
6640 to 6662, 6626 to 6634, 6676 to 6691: -0.04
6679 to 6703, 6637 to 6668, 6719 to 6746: 0.05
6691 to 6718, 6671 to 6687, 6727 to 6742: 0.03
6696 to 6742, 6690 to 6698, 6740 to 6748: -0.03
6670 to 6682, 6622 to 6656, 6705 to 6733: 0.06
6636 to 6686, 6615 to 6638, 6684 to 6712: -0.02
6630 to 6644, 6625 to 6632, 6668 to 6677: -0.03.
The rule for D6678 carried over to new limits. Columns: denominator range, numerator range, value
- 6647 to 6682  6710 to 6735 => 0.99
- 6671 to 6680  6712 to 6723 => 1.03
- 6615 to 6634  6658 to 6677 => 0.94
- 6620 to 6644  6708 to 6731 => 0.97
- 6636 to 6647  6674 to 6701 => 0.93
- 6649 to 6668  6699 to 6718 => 0.96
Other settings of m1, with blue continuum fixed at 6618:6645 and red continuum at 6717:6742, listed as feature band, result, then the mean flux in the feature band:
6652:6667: -0.01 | 1.93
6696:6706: 0.09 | 1.71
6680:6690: -0.01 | 1.9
